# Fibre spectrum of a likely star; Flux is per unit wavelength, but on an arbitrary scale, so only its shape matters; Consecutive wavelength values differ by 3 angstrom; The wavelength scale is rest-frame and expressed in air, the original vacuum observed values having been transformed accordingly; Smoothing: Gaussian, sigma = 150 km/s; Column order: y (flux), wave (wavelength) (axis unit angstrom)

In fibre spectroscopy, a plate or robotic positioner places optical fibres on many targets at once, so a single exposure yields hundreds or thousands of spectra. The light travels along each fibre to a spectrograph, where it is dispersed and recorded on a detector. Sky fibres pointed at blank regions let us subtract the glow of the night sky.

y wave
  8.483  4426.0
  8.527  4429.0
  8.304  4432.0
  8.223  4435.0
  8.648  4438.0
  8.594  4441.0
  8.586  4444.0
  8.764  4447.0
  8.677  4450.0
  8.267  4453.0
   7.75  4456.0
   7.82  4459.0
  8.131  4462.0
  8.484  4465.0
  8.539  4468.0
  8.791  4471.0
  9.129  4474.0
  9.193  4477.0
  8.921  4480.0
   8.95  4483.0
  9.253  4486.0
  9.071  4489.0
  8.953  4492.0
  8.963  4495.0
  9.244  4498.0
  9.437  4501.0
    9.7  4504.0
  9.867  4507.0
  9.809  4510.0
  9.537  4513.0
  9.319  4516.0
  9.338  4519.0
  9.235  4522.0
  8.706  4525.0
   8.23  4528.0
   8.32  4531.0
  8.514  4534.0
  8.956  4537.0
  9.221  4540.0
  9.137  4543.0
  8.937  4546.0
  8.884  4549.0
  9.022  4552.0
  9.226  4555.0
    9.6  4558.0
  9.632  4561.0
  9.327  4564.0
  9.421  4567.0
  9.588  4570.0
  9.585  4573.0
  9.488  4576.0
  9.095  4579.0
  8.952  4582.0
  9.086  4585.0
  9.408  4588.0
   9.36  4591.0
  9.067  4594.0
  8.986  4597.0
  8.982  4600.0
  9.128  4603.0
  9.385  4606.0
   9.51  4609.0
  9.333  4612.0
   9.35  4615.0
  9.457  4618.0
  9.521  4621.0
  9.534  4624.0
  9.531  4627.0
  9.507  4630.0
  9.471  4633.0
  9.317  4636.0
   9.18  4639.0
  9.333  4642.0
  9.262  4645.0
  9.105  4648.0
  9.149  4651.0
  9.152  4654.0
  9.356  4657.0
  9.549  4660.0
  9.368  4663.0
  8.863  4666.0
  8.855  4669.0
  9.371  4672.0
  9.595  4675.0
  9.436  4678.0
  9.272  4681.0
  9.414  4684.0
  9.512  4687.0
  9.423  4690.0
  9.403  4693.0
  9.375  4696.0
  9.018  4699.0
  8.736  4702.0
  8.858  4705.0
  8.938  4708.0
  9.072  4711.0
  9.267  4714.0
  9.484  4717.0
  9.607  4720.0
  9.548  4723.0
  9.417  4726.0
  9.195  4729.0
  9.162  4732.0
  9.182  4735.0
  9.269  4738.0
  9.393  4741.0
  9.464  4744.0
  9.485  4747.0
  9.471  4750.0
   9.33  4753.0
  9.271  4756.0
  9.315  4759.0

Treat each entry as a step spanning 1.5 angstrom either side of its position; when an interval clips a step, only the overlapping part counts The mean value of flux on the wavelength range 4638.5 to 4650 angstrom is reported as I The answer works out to 9.22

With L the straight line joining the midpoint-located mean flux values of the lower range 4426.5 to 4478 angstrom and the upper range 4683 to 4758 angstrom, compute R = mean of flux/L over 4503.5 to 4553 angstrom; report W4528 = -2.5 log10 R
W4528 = -0.05 mag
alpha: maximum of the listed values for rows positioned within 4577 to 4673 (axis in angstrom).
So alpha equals 9.549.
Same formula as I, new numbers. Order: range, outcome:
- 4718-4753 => 9.38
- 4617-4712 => 9.28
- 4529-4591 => 9.17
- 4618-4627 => 9.52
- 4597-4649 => 9.34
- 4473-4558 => 9.12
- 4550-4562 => 9.34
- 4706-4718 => 9.16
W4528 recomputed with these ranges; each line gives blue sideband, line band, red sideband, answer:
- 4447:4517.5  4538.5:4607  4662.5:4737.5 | -0.02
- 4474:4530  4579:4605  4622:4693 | 0.02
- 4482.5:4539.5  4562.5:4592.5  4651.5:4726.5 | -0.02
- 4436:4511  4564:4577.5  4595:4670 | -0.04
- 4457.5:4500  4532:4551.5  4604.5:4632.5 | 0.02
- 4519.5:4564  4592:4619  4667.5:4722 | -0.02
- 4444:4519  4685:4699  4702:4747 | -0.02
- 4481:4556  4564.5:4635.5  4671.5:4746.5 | -0.02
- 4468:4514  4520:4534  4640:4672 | 0.07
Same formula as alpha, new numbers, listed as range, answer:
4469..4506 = 9.7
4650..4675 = 9.595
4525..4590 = 9.632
